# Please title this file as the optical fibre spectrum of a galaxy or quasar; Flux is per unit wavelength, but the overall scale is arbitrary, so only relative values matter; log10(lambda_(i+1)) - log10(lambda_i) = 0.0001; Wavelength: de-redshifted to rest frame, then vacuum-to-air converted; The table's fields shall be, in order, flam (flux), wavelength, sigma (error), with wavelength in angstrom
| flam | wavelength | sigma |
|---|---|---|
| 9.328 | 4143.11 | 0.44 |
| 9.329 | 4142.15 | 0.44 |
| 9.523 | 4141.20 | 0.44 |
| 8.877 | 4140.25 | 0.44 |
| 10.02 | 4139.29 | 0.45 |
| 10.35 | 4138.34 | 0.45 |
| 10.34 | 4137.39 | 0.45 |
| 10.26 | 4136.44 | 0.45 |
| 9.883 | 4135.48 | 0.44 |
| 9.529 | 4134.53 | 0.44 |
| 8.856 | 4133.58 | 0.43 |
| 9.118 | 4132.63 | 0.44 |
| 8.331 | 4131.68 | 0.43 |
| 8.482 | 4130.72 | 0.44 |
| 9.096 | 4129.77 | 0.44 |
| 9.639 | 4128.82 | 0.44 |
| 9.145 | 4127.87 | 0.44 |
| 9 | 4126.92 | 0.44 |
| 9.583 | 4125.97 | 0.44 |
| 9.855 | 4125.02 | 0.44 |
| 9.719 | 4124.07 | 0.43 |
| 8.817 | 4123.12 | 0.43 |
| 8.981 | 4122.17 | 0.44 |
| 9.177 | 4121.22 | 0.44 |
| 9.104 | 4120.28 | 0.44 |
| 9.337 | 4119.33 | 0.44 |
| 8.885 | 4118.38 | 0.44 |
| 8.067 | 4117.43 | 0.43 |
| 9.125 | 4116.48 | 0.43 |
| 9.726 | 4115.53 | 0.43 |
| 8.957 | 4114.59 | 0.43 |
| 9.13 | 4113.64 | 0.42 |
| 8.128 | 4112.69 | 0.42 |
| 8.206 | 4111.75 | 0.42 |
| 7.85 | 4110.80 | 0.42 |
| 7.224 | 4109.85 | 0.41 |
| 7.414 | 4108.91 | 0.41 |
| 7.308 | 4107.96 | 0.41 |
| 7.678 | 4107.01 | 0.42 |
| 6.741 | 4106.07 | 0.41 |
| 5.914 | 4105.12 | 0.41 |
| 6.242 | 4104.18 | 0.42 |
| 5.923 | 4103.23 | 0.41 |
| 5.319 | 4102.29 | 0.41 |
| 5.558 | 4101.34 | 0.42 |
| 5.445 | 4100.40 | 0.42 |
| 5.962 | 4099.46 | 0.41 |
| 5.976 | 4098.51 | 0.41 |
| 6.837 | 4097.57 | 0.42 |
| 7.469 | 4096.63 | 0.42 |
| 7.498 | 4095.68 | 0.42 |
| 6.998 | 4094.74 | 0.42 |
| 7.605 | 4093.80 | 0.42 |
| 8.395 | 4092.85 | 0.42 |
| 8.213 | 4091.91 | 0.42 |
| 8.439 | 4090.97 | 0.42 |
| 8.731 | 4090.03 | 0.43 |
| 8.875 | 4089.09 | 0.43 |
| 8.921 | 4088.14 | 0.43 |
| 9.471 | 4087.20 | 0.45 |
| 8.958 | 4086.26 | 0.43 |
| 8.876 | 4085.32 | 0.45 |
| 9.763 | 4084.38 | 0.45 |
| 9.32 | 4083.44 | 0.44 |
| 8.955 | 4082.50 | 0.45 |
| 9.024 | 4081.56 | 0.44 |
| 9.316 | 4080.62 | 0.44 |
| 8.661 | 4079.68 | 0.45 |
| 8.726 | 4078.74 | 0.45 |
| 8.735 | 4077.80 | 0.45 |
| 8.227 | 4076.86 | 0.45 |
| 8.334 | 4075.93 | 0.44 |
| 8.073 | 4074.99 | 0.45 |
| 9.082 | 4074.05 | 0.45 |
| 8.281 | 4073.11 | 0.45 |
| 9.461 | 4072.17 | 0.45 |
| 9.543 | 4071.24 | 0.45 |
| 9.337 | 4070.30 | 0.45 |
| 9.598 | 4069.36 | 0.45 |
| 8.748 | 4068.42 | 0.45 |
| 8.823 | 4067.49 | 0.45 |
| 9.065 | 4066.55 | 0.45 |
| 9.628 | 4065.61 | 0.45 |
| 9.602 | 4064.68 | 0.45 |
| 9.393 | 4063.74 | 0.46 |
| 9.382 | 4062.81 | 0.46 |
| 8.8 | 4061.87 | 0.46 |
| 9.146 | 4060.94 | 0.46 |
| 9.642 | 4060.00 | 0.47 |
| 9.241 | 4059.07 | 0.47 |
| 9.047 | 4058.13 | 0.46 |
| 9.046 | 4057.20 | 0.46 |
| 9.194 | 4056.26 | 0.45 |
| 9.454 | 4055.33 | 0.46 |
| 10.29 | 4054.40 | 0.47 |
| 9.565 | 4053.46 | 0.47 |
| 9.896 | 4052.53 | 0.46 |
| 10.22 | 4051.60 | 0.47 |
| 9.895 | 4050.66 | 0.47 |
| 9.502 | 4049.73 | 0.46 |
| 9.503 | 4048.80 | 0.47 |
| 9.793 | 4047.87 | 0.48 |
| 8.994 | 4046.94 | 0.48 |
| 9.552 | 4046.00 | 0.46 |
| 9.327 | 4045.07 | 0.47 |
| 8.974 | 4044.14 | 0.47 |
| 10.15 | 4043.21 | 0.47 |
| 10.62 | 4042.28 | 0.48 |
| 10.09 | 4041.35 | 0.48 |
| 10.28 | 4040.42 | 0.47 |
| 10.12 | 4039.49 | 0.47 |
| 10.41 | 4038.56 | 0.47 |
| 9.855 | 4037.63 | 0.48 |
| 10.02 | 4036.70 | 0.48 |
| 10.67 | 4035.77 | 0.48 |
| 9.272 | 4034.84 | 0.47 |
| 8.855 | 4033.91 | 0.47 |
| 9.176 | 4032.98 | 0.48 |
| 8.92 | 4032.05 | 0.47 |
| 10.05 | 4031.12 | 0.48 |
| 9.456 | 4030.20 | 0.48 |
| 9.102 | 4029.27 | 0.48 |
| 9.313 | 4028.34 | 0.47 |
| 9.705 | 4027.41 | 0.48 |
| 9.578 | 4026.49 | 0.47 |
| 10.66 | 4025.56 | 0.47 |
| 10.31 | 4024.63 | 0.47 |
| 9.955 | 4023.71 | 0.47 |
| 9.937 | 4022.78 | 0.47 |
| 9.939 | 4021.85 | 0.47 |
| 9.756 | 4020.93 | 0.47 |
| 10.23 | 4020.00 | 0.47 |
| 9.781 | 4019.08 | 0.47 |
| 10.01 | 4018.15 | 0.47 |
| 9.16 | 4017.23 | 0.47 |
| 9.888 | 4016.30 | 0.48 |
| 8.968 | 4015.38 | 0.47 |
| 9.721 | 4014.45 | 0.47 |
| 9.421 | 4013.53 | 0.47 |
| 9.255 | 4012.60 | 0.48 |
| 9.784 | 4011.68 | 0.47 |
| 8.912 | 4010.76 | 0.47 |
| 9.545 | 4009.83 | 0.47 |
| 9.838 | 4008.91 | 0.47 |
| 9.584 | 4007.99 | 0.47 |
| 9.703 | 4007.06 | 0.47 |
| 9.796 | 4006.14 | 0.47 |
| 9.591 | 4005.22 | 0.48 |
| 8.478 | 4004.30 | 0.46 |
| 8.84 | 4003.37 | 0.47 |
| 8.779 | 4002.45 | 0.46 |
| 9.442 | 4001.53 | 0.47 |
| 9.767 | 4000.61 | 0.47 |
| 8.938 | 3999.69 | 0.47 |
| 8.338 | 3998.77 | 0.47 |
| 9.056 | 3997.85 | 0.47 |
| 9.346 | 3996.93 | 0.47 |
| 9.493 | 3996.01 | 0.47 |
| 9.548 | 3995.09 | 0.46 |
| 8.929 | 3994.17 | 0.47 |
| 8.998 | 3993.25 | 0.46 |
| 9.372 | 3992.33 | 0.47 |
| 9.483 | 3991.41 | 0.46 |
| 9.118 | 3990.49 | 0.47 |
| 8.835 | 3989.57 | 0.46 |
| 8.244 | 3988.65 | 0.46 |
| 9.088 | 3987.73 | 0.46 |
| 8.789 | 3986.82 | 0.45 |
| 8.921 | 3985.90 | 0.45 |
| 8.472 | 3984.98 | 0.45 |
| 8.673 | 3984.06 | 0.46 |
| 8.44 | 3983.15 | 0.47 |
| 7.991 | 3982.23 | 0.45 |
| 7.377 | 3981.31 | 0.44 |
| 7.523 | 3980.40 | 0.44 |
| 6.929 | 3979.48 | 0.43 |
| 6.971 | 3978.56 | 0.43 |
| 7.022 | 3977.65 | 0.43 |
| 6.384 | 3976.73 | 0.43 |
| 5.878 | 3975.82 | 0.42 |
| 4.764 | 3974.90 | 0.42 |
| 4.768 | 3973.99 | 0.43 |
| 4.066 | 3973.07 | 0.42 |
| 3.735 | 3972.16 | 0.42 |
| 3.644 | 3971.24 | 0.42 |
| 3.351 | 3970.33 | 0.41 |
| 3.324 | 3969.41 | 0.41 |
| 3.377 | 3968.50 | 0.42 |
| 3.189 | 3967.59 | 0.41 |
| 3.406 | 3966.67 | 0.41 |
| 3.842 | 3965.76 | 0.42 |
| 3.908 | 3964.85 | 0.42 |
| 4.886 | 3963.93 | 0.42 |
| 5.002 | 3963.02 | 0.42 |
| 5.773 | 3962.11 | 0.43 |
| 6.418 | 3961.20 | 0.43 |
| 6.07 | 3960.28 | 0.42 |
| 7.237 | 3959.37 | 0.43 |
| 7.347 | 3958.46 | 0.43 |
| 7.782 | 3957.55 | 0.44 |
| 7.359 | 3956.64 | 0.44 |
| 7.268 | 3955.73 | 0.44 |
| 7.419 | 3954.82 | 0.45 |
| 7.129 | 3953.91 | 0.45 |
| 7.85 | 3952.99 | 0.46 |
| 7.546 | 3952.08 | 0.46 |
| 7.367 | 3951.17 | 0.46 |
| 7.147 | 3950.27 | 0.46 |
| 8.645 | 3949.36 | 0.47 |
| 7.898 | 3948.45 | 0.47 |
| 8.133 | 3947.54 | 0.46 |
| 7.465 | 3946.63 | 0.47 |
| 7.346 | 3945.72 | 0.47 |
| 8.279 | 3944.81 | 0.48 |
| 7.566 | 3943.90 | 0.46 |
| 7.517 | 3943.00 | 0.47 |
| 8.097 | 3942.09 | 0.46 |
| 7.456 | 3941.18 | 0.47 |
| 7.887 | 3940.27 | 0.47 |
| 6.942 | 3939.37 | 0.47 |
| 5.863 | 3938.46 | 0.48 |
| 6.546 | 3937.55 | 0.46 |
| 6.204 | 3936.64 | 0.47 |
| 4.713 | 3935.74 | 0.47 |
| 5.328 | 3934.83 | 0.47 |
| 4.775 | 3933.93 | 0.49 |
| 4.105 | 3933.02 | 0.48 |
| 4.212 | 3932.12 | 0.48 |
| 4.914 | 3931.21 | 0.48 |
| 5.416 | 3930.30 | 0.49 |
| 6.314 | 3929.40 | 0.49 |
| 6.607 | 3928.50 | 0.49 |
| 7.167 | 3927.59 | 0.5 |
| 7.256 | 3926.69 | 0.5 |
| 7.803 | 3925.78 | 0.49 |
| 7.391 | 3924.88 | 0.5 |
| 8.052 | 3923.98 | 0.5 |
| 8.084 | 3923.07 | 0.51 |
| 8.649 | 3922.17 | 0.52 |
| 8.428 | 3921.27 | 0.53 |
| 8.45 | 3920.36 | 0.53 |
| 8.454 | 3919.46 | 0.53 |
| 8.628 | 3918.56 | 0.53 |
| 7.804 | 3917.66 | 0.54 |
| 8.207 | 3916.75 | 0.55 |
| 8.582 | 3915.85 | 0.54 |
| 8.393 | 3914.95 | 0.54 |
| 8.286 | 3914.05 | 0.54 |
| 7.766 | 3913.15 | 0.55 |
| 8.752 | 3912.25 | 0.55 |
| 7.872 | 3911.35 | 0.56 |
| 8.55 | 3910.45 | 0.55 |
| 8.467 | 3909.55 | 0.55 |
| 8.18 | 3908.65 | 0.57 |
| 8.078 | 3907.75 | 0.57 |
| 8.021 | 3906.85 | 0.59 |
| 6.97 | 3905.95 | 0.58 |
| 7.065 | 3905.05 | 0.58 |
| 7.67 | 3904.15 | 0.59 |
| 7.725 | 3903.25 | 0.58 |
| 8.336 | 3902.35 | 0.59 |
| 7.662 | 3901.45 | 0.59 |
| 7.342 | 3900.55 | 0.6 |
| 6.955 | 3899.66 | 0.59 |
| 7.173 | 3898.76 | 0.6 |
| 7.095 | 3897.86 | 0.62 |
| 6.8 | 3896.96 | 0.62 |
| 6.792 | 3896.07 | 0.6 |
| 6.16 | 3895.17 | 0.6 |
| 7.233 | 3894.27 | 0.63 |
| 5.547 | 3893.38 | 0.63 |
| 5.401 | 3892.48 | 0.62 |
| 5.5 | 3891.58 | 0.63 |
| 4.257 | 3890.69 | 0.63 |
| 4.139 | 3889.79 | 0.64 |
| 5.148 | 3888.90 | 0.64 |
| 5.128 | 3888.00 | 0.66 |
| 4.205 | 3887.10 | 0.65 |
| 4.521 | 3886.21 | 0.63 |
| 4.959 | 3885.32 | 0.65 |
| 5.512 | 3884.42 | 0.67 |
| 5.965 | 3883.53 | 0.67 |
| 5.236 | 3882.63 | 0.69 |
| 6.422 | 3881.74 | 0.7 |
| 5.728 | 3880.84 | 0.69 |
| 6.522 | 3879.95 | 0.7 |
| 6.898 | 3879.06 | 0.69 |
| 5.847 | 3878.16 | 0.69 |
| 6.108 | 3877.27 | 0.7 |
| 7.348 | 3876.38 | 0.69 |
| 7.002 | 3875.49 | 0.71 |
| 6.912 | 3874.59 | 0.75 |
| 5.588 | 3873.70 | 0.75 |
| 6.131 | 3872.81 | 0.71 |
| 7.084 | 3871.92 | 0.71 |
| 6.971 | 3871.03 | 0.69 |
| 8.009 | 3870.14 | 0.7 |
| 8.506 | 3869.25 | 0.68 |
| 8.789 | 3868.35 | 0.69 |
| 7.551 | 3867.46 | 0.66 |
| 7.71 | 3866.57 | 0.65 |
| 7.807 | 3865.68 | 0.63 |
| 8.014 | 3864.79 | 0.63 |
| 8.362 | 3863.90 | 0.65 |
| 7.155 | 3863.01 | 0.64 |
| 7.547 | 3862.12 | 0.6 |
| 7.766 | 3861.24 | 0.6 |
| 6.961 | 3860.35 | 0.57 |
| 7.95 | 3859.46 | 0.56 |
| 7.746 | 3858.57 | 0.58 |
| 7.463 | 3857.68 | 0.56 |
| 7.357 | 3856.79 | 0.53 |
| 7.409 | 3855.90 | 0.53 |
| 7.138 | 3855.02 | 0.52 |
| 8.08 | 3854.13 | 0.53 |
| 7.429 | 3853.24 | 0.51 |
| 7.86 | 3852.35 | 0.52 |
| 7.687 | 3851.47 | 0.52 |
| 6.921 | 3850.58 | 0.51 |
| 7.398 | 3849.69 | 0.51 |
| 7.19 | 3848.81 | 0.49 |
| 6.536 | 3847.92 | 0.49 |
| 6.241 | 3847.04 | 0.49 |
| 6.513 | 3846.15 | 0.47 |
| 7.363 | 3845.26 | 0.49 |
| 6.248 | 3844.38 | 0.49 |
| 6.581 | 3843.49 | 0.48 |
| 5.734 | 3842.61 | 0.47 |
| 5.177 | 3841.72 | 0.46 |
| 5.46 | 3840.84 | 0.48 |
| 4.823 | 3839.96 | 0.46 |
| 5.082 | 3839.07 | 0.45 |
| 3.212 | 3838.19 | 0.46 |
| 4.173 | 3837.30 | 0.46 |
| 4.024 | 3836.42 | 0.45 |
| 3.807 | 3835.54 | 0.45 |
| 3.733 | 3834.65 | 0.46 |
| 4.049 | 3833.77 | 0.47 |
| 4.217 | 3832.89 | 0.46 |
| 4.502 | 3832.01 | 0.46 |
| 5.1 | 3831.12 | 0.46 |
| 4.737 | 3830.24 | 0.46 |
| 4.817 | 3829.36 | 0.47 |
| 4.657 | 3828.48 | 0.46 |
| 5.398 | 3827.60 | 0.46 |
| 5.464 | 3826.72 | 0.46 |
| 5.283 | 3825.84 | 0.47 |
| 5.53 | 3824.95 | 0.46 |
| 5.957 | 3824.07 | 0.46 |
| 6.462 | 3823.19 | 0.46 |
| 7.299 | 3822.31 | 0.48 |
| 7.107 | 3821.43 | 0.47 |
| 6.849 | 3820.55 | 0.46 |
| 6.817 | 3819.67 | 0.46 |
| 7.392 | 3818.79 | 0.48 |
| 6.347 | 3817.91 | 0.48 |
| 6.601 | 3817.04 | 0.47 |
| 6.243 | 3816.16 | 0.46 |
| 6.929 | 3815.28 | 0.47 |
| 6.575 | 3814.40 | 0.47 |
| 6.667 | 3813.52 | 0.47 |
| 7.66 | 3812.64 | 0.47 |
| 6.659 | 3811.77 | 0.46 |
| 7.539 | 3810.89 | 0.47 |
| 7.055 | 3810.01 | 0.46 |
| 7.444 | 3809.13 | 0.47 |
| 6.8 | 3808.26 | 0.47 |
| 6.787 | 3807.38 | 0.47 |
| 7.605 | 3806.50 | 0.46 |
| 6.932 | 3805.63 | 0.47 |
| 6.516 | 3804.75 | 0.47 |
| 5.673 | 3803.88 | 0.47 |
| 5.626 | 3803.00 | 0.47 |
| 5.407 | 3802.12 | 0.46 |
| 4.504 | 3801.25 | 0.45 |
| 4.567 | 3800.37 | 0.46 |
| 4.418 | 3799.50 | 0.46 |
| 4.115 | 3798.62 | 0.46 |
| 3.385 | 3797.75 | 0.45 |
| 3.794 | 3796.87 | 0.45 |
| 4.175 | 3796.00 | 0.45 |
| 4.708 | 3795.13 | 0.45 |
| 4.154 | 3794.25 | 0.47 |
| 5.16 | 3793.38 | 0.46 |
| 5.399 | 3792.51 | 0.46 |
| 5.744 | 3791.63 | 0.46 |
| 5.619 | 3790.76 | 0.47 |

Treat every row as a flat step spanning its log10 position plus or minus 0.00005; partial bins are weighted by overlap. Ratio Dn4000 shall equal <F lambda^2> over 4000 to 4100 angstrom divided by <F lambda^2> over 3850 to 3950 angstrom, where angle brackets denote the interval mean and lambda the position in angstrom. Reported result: 1.41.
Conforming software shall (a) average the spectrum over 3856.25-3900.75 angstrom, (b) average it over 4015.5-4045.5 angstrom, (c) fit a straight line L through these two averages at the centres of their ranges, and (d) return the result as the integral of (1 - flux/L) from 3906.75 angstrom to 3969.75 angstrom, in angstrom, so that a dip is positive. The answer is 7.1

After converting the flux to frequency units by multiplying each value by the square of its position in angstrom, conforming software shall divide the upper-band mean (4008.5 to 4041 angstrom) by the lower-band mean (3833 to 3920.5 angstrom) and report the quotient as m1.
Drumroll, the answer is 1.55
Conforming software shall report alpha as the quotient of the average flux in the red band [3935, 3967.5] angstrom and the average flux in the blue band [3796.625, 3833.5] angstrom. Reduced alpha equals 1.13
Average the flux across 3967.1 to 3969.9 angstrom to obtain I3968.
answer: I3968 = 3.29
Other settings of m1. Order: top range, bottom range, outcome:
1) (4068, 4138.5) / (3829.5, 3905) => 1.49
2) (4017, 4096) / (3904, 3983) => 1.47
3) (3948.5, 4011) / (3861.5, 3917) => 1.12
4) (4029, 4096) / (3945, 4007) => 1.32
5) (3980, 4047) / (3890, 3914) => 1.38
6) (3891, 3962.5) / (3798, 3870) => 1.19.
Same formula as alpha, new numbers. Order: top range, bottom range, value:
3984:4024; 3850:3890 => 1.36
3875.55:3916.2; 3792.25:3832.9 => 1.15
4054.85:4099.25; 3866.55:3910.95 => 1.32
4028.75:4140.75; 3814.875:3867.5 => 1.40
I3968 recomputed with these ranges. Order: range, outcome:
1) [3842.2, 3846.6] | 6.49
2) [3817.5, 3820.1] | 6.85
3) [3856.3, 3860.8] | 7.48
